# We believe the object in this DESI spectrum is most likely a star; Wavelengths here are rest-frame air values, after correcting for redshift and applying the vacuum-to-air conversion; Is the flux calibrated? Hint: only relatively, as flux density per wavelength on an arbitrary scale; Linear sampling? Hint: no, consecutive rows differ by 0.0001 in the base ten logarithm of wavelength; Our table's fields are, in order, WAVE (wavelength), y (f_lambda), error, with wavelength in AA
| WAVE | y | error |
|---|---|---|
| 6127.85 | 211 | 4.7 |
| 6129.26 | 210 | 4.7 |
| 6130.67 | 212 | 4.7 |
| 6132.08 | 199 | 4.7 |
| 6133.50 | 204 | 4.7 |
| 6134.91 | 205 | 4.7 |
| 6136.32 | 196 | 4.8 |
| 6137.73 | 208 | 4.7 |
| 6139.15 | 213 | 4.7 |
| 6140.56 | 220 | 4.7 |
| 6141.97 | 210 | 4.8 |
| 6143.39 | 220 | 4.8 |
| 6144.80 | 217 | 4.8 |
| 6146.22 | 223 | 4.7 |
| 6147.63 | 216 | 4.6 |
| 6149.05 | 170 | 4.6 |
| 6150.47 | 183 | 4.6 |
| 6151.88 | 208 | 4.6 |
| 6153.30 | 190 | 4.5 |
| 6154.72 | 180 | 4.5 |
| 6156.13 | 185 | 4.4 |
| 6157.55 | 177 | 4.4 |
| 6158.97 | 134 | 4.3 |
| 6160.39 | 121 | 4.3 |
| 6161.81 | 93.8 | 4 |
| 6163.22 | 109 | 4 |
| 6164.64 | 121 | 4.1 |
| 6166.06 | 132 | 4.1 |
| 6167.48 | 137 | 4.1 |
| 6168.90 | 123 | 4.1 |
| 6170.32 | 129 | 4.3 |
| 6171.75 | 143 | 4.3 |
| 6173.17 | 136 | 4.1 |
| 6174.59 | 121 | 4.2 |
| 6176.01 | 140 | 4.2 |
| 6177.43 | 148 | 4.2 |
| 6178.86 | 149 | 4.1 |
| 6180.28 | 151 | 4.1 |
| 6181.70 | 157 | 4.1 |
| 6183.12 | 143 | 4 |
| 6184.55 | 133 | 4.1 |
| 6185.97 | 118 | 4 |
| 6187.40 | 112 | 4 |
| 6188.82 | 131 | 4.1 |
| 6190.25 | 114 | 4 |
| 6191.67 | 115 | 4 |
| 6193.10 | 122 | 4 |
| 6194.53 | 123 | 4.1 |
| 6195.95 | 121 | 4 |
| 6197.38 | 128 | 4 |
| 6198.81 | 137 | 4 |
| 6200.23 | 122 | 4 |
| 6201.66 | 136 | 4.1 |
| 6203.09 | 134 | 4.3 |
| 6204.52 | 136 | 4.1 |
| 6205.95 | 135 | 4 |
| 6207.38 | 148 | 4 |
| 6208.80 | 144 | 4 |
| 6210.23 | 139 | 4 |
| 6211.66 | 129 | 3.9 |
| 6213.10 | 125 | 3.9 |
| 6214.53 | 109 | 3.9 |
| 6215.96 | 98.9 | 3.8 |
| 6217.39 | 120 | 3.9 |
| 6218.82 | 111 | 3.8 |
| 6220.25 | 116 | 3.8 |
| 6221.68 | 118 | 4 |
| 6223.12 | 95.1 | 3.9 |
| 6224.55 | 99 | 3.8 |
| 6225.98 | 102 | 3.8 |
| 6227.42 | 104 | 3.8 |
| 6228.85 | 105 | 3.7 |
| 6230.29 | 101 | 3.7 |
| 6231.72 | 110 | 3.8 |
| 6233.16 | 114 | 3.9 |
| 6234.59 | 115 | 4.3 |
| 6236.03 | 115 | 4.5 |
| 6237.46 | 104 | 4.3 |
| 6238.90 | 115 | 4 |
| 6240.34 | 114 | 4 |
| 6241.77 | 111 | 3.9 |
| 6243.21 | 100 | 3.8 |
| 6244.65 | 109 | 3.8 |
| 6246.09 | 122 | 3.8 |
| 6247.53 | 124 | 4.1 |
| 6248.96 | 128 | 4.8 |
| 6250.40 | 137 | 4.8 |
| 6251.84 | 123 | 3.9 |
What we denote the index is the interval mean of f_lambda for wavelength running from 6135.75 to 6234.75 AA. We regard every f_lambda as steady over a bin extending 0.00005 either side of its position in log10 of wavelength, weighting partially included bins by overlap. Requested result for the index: 142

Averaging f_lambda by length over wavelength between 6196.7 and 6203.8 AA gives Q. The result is 131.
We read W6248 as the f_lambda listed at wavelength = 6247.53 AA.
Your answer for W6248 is 124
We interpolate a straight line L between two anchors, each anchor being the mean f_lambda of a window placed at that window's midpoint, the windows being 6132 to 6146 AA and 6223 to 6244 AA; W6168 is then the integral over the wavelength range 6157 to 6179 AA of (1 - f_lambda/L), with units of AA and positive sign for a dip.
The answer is 5.8 AA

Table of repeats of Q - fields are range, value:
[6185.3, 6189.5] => 120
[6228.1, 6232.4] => 105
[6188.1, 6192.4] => 120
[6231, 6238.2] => 112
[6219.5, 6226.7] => 106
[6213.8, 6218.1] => 109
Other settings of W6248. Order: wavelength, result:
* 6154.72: 180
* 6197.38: 128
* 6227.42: 104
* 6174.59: 121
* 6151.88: 208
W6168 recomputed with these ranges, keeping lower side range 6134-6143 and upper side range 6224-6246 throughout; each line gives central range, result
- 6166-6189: 4.4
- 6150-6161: 1.1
